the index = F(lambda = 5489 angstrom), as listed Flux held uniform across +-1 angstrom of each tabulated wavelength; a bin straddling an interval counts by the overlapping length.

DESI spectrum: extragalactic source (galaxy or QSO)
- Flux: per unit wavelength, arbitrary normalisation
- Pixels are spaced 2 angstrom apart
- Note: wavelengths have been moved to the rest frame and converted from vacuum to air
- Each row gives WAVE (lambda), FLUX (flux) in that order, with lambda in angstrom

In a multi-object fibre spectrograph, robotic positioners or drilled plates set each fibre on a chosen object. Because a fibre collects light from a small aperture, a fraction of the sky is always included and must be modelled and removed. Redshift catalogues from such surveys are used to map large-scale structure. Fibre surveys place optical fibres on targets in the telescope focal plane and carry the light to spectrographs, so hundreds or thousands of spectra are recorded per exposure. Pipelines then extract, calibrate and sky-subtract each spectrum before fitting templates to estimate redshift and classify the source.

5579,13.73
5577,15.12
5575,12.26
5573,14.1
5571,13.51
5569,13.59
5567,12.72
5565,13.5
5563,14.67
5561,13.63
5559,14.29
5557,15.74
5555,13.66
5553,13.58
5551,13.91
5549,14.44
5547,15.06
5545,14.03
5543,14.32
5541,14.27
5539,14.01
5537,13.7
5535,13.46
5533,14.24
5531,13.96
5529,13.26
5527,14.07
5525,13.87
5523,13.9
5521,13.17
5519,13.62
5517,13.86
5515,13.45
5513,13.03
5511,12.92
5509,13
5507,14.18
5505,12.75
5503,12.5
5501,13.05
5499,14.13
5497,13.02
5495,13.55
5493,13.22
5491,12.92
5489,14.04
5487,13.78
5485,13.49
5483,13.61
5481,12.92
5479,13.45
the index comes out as 14.04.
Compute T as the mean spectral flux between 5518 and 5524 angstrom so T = 13.6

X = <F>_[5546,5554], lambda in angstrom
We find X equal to 14.2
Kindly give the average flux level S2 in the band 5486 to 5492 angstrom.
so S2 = 13.6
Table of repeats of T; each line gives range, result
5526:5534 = 13.9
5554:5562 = 14.3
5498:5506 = 13.1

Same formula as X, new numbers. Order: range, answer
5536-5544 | 14.1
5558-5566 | 14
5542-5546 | 14.2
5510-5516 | 13.1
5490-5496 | 13.2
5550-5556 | 13.7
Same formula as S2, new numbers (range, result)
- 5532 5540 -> 13.9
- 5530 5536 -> 13.9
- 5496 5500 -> 13.6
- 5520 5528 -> 13.8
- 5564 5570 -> 13.3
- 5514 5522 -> 13.5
